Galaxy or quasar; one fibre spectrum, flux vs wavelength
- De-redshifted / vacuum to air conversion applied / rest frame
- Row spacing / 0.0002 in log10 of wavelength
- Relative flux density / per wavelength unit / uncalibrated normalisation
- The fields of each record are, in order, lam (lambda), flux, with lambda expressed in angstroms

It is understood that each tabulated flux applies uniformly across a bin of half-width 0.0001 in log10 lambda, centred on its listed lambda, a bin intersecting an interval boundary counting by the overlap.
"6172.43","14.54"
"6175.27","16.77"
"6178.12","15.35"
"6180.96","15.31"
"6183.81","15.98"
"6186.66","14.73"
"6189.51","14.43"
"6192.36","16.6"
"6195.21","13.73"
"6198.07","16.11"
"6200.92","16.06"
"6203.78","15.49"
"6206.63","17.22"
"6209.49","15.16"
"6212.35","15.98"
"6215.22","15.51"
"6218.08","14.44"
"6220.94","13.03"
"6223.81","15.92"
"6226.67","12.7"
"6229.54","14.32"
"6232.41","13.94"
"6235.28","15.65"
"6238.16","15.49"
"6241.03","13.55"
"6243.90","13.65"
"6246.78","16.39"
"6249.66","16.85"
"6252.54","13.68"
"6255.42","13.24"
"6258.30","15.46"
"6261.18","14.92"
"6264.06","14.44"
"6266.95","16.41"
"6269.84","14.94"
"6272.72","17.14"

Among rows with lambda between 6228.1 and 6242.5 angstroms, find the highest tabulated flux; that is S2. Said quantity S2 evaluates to 15.65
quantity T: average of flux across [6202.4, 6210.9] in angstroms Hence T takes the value 16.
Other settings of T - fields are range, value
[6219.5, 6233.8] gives 14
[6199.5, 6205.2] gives 15.8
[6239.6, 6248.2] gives 14.5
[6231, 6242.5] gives 14.7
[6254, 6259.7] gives 14.3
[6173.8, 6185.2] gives 15.8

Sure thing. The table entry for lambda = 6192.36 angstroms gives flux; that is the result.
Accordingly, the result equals 16.6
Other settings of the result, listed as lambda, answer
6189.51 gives 14.43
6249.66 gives 16.85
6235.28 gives 15.65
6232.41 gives 13.94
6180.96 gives 15.31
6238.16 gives 15.49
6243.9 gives 13.65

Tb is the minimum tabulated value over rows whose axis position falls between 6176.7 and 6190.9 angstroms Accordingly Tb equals 14.43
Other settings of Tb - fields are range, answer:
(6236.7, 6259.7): 13.24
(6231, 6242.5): 13.55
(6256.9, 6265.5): 14.44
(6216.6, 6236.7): 12.7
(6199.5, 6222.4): 13.03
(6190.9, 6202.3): 13.73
